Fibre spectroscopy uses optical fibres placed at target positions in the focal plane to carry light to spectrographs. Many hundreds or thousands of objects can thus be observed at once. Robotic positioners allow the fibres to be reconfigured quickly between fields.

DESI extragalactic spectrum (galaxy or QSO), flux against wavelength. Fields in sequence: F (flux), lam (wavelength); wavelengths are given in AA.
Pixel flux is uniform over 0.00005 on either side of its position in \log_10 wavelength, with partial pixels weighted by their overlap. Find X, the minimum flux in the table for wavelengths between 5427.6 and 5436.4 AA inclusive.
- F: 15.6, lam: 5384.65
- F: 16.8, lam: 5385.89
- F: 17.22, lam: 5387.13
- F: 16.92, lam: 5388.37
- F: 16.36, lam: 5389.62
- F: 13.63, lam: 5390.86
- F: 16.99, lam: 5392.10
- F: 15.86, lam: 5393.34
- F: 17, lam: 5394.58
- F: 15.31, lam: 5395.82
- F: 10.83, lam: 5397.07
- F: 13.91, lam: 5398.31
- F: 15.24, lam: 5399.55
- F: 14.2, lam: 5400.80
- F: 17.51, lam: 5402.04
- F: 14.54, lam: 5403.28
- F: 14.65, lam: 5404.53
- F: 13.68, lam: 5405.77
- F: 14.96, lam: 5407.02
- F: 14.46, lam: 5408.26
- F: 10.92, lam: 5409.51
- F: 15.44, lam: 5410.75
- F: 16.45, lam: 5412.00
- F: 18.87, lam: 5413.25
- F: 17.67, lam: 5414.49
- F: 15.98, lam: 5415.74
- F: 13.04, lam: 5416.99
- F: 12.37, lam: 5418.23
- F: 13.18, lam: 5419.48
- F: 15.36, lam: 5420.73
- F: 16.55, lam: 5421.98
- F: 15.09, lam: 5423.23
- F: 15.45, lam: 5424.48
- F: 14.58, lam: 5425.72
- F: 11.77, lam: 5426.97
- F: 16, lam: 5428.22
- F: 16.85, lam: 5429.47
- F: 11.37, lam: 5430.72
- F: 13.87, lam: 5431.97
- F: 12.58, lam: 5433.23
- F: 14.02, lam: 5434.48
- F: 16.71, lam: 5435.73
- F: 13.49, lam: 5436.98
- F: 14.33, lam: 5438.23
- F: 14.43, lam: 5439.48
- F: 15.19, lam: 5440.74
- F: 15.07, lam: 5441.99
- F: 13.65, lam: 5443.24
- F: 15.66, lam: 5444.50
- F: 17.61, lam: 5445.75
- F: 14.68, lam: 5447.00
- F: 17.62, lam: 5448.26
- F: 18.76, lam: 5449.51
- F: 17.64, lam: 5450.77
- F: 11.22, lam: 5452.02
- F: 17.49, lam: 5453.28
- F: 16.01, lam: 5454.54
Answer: 11.37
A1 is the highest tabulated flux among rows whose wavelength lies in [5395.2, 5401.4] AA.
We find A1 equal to 15.31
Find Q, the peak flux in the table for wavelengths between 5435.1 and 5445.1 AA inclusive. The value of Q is 16.71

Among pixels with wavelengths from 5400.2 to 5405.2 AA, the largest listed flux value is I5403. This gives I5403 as 17.51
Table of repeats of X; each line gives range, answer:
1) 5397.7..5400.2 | 13.91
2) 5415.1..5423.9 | 12.37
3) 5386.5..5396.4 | 13.63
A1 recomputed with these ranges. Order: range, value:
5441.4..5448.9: 17.62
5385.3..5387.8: 17.22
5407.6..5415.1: 18.87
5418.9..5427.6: 16.55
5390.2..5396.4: 17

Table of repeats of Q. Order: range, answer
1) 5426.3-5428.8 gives 16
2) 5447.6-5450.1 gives 18.76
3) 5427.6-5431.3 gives 16.85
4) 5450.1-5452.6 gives 17.64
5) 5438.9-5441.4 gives 15.19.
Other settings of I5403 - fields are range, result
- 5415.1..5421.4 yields 15.98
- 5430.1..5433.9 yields 13.87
